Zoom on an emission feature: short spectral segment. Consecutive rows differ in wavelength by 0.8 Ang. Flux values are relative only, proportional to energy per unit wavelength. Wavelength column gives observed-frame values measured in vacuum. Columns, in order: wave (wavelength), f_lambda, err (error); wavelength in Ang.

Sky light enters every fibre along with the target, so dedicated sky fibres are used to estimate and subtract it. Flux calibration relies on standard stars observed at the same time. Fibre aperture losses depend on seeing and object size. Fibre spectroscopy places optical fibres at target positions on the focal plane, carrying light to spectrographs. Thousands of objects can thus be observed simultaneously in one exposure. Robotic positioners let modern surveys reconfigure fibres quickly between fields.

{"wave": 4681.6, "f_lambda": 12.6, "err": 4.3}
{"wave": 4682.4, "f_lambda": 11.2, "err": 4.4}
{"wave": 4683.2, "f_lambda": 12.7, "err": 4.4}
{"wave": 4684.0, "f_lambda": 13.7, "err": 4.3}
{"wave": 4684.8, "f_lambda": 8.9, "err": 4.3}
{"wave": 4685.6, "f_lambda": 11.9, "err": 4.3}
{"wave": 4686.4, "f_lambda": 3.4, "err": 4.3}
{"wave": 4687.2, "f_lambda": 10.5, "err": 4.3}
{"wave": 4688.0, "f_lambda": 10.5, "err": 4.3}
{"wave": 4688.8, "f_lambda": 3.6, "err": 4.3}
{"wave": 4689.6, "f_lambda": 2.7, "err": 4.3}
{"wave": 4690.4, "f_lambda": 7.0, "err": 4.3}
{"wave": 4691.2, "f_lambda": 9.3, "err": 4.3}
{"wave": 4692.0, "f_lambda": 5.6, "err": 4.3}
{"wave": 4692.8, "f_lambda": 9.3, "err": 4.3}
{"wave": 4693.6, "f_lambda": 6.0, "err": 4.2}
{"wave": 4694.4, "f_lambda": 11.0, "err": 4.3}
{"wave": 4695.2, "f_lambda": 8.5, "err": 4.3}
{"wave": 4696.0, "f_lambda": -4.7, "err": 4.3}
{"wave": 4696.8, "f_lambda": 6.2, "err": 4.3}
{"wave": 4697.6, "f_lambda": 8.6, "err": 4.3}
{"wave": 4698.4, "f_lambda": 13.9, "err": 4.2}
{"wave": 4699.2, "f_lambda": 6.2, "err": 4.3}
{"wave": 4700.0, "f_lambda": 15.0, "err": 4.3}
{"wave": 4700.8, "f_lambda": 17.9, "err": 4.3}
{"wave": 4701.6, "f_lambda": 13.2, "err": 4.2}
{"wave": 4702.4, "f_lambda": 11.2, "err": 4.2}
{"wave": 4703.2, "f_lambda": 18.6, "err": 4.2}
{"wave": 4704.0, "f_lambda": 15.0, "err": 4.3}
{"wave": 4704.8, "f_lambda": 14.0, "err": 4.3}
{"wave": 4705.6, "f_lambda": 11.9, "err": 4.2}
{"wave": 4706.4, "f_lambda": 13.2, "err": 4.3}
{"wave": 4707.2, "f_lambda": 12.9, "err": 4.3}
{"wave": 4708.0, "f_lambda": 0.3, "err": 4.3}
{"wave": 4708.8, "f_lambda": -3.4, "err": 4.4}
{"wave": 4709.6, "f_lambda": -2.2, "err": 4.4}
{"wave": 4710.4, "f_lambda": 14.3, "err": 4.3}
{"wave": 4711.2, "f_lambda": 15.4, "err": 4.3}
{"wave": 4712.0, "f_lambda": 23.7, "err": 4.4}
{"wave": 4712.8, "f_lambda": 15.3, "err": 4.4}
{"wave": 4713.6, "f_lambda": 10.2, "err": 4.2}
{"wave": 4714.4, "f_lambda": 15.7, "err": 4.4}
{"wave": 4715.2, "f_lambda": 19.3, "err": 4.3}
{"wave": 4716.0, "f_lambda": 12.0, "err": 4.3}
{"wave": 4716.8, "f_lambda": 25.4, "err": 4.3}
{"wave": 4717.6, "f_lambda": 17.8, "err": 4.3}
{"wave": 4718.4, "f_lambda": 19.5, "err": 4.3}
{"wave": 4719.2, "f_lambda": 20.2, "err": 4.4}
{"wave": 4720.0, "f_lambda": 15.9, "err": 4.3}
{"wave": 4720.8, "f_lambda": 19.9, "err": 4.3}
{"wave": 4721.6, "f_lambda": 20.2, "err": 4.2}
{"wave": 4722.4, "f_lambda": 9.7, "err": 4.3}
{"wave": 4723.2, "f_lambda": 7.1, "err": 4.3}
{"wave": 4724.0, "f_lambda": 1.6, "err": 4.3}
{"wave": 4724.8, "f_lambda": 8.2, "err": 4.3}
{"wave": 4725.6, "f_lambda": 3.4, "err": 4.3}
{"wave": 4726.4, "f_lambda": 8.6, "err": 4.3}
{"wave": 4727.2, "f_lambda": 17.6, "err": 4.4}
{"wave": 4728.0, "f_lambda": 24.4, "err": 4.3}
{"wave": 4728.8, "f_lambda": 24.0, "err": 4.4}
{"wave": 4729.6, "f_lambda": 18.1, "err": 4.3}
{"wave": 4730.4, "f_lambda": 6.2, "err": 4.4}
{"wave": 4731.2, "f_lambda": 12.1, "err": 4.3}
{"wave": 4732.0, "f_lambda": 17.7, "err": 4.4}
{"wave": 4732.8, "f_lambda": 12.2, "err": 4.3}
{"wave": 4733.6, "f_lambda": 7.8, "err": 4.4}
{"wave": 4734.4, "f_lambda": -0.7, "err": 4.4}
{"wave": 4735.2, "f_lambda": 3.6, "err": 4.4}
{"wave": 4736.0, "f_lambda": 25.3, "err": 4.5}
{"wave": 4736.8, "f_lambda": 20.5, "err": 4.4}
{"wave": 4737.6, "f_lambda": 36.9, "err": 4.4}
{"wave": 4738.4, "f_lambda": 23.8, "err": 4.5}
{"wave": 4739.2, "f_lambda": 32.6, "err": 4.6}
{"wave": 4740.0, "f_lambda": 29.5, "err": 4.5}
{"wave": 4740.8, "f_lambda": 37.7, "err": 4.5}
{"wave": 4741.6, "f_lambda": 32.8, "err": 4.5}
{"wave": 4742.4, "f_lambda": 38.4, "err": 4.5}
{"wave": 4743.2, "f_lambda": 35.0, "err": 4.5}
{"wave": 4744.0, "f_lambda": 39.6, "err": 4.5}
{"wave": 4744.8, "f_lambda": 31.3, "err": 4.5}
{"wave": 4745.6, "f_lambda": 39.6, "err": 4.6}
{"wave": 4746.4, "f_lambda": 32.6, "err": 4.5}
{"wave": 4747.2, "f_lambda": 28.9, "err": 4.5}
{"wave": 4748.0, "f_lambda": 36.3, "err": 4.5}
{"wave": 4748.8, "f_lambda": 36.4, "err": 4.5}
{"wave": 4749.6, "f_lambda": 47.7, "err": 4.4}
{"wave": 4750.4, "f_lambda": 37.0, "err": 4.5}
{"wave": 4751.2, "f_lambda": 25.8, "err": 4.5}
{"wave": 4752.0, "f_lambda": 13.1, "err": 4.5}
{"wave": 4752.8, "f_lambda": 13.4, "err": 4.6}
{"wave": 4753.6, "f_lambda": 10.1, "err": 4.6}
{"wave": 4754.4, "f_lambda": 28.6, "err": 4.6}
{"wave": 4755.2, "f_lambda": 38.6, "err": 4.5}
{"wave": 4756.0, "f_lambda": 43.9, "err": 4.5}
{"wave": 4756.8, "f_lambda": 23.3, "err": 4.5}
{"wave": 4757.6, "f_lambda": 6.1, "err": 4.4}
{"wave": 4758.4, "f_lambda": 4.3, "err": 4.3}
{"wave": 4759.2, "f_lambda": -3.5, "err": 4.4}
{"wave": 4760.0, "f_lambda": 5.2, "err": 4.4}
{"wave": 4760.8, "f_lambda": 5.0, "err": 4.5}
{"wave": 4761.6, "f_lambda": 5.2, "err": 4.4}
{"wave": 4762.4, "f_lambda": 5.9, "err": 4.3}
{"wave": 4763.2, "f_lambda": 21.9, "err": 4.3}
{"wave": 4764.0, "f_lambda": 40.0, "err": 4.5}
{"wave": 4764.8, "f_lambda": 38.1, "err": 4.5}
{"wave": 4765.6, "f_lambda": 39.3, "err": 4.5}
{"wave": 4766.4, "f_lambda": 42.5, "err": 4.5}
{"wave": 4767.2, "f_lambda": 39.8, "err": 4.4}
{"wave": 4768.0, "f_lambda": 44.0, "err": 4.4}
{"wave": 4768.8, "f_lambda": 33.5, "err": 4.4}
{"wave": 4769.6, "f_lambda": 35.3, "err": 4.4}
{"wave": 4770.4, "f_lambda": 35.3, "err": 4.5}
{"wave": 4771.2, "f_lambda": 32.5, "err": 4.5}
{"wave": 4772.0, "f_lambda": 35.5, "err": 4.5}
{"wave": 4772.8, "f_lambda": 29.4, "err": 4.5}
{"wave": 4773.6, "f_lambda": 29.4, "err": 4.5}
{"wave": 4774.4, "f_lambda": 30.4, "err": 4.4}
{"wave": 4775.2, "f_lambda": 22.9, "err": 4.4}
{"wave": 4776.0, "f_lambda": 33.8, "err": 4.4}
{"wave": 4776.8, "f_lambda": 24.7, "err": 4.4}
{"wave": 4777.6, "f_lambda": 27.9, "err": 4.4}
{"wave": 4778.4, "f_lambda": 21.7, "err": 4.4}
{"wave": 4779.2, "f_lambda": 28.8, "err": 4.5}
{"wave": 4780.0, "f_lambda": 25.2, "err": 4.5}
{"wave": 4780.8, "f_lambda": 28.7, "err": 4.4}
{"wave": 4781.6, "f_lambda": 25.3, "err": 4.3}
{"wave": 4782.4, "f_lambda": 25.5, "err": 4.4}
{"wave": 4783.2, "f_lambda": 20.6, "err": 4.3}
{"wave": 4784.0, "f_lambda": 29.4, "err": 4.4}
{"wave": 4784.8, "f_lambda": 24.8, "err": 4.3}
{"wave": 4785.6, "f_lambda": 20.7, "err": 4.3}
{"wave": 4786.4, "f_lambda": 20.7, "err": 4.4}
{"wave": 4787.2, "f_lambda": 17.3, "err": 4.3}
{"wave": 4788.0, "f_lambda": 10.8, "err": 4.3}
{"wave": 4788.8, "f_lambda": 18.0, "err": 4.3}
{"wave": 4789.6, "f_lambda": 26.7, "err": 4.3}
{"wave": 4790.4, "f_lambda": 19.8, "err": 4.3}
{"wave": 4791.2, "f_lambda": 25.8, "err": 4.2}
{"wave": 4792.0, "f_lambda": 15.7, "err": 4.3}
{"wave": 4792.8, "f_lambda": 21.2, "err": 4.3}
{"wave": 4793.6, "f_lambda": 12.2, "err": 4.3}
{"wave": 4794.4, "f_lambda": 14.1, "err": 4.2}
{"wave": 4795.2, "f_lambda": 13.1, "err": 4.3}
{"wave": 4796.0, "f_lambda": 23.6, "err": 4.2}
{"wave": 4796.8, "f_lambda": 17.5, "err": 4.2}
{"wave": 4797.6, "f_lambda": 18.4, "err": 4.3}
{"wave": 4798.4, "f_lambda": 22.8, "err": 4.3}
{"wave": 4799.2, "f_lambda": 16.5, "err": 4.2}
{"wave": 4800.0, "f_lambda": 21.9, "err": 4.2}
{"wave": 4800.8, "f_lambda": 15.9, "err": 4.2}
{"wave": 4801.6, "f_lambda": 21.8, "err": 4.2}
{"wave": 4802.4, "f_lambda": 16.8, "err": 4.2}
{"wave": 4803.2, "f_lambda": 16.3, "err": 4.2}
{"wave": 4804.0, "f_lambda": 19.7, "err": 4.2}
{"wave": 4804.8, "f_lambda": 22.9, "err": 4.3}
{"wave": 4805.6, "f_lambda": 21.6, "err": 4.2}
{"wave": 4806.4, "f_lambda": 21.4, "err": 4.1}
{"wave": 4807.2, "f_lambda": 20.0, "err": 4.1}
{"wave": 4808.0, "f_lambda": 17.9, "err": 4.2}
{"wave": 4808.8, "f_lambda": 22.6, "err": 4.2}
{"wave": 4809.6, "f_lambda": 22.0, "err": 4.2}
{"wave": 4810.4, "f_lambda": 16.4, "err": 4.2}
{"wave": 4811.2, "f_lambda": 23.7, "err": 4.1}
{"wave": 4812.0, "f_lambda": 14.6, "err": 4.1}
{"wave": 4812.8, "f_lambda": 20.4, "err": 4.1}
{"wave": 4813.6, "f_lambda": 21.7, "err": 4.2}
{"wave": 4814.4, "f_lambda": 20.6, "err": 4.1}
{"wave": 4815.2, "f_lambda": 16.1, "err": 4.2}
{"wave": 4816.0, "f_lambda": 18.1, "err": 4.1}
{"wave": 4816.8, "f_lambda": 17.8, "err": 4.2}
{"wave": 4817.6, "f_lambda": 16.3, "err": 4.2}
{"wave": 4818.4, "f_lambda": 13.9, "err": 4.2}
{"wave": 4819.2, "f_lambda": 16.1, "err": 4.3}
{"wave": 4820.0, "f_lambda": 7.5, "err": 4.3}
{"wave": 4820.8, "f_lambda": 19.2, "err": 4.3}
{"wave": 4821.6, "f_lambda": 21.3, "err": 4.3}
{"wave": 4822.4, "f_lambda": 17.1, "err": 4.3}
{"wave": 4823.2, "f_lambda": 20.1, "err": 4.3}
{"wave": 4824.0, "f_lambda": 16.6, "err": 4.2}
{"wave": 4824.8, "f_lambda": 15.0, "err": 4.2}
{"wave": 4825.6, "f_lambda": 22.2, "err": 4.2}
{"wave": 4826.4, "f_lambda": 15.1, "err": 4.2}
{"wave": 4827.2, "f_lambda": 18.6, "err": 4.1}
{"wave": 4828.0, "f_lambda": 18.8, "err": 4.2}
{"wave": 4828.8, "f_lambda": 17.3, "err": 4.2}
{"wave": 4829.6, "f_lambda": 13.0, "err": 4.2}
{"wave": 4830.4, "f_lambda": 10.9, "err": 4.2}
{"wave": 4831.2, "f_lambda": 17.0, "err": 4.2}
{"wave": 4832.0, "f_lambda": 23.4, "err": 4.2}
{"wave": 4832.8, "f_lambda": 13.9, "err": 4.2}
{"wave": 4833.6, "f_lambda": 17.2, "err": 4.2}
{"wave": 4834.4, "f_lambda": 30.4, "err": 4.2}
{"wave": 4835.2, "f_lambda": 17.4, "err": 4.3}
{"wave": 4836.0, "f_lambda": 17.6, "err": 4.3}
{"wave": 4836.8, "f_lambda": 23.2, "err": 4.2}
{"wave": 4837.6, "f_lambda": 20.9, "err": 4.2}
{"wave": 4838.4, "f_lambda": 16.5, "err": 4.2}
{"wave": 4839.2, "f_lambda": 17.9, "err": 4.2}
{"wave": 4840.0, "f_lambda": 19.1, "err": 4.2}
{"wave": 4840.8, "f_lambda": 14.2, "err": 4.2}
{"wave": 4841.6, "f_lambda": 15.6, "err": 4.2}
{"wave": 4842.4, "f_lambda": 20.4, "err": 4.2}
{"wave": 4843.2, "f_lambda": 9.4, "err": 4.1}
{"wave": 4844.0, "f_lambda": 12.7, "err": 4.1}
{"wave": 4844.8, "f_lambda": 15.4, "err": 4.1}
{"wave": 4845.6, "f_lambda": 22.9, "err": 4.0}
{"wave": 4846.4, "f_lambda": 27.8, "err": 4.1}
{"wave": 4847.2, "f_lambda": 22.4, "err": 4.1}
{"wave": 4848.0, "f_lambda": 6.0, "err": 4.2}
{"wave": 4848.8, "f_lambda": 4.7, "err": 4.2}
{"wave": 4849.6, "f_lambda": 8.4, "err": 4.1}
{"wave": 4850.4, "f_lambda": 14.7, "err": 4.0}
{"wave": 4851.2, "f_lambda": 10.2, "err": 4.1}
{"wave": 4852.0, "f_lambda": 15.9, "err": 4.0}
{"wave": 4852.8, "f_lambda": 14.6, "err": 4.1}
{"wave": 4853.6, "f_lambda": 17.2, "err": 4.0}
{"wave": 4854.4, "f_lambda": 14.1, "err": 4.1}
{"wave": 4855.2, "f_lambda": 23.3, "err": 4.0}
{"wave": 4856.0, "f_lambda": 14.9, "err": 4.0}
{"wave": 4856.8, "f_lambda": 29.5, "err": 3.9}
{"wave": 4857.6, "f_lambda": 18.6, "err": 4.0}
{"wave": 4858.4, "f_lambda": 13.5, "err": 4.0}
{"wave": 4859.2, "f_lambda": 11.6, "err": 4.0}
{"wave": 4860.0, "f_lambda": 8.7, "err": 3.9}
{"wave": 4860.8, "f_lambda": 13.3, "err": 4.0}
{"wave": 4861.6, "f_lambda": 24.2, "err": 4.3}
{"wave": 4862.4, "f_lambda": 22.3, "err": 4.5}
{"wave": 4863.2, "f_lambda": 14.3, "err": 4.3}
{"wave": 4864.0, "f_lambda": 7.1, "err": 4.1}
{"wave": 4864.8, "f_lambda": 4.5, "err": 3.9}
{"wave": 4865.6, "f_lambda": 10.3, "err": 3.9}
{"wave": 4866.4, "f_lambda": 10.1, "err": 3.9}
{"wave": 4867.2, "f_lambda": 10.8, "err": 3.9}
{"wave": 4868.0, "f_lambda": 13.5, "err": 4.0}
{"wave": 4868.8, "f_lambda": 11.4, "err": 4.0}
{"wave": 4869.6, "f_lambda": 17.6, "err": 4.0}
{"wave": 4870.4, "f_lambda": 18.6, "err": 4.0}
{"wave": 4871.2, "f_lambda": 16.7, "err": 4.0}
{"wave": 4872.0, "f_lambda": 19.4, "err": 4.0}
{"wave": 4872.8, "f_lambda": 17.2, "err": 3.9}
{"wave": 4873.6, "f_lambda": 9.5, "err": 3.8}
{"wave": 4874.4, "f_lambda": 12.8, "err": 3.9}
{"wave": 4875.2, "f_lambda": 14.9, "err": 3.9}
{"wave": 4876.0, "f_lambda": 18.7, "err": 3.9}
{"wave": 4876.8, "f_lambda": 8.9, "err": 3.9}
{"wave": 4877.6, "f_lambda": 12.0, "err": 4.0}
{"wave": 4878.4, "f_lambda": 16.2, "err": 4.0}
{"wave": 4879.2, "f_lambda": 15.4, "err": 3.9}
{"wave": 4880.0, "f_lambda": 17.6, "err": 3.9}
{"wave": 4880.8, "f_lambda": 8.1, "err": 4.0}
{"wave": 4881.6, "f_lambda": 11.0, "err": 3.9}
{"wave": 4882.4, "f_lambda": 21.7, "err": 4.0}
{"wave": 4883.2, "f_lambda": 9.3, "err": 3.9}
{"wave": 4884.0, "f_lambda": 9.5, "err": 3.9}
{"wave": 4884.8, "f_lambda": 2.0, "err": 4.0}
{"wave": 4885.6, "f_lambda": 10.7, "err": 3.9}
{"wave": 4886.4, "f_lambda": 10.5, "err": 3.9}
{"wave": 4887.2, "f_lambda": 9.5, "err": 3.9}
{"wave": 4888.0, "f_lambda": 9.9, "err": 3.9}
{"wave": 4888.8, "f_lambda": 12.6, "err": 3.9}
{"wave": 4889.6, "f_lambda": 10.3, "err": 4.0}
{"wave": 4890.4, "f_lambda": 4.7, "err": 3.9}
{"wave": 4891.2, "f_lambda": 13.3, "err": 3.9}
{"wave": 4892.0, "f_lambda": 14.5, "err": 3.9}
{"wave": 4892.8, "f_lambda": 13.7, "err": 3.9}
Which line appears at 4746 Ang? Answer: Lyman alpha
